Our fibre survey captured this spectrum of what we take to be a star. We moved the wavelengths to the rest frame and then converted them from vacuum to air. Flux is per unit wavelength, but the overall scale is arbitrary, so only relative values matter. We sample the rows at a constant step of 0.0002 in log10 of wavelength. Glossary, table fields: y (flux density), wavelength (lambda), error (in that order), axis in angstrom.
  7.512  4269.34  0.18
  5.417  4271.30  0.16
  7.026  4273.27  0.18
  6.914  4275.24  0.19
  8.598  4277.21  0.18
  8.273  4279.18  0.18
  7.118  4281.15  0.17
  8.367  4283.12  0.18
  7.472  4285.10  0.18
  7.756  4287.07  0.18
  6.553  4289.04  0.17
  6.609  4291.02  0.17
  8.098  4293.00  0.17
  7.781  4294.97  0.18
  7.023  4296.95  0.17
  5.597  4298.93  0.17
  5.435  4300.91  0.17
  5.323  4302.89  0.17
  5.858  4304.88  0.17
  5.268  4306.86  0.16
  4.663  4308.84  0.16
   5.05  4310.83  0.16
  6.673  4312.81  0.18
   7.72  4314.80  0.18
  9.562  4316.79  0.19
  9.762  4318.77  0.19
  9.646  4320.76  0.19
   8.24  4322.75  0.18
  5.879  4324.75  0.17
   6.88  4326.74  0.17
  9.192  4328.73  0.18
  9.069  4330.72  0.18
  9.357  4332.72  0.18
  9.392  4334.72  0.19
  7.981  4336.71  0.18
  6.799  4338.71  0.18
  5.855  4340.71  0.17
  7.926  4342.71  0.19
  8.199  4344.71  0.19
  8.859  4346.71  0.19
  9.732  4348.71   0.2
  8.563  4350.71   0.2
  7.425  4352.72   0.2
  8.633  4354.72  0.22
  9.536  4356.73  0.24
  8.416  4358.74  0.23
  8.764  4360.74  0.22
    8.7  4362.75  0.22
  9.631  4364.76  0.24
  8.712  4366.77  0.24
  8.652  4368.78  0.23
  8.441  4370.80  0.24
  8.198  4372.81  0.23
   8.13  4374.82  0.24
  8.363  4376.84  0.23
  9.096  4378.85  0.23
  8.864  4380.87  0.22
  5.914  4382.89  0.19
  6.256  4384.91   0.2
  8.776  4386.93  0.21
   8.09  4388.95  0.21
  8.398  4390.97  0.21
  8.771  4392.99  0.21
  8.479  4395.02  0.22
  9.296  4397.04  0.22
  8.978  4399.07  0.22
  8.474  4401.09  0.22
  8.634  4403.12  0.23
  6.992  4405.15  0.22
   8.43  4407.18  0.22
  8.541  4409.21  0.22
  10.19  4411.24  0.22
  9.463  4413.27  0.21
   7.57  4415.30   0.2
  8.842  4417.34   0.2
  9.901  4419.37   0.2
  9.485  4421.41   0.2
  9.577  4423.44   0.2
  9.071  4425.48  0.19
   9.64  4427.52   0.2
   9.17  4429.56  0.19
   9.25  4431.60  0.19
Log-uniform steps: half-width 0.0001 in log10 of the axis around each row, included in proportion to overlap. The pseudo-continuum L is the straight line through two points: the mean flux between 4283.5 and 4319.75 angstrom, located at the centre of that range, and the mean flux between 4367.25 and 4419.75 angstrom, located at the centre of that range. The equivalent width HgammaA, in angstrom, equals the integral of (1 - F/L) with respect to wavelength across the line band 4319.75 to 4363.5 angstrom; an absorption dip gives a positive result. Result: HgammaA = -4.65 angstrom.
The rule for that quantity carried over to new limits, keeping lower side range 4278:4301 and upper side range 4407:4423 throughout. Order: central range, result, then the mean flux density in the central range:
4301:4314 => 3.5 angstrom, 5.5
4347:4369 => -1.4 angstrom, 8.81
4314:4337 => -2.4 angstrom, 8.58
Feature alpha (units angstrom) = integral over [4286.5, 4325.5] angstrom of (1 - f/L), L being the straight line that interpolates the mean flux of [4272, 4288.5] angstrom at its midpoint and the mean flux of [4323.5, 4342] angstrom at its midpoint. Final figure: 4.0 angstrom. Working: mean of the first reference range 7.62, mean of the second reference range 7.83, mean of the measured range 6.92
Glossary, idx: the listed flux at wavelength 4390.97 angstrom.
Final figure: 8.398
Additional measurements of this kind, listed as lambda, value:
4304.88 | 5.858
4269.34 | 7.512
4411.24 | 10.19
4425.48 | 9.071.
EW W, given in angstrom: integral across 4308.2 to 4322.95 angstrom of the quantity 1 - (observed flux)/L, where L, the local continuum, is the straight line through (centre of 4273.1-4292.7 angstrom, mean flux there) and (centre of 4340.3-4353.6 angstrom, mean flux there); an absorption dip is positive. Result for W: 0.3 angstrom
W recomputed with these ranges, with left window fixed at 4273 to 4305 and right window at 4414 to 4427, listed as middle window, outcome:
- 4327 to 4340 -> -1.19 angstrom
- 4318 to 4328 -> -0.63 angstrom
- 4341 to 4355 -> -0.61 angstrom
